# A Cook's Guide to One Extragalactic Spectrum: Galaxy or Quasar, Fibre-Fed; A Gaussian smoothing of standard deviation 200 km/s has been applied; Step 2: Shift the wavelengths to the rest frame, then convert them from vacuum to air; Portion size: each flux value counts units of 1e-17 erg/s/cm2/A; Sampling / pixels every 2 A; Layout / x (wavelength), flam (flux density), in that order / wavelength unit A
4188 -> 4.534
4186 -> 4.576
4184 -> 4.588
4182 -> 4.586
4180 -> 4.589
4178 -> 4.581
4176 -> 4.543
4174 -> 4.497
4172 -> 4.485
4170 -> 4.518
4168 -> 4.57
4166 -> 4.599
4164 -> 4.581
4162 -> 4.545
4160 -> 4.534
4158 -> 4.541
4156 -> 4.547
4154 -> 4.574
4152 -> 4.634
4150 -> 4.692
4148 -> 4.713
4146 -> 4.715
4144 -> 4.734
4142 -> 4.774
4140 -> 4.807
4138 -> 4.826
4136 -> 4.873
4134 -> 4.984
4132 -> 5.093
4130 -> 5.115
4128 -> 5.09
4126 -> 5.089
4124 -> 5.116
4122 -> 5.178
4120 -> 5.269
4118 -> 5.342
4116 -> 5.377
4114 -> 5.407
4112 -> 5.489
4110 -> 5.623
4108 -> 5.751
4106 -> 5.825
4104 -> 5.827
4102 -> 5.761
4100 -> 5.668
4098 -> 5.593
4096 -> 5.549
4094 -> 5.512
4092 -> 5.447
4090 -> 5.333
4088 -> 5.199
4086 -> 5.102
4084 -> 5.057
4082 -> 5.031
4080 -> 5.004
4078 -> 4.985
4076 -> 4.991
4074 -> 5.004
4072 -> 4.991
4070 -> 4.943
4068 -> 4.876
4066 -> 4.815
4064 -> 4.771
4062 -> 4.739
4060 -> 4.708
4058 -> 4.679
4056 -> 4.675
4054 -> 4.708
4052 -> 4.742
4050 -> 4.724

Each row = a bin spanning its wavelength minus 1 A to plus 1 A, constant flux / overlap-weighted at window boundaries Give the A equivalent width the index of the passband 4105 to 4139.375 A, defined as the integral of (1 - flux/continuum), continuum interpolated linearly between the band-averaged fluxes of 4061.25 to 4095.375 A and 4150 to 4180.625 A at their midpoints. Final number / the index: -3.2 A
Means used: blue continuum 5.05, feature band 5.26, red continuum 4.56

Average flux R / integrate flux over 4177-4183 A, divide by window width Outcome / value 4.59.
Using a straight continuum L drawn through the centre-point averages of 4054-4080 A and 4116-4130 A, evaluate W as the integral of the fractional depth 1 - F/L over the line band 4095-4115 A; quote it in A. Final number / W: -2.2 A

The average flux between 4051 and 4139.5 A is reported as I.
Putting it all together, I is 5.16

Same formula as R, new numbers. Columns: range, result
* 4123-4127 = 5.1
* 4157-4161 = 4.54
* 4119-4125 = 5.19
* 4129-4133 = 5.1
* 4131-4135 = 5.04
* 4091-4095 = 5.48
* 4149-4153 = 4.66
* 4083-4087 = 5.08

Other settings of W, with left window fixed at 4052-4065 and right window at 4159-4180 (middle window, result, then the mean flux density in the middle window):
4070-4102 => -3.9 A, 5.24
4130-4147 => -1.0 A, 4.87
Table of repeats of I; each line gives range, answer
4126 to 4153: 4.86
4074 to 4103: 5.29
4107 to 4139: 5.23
